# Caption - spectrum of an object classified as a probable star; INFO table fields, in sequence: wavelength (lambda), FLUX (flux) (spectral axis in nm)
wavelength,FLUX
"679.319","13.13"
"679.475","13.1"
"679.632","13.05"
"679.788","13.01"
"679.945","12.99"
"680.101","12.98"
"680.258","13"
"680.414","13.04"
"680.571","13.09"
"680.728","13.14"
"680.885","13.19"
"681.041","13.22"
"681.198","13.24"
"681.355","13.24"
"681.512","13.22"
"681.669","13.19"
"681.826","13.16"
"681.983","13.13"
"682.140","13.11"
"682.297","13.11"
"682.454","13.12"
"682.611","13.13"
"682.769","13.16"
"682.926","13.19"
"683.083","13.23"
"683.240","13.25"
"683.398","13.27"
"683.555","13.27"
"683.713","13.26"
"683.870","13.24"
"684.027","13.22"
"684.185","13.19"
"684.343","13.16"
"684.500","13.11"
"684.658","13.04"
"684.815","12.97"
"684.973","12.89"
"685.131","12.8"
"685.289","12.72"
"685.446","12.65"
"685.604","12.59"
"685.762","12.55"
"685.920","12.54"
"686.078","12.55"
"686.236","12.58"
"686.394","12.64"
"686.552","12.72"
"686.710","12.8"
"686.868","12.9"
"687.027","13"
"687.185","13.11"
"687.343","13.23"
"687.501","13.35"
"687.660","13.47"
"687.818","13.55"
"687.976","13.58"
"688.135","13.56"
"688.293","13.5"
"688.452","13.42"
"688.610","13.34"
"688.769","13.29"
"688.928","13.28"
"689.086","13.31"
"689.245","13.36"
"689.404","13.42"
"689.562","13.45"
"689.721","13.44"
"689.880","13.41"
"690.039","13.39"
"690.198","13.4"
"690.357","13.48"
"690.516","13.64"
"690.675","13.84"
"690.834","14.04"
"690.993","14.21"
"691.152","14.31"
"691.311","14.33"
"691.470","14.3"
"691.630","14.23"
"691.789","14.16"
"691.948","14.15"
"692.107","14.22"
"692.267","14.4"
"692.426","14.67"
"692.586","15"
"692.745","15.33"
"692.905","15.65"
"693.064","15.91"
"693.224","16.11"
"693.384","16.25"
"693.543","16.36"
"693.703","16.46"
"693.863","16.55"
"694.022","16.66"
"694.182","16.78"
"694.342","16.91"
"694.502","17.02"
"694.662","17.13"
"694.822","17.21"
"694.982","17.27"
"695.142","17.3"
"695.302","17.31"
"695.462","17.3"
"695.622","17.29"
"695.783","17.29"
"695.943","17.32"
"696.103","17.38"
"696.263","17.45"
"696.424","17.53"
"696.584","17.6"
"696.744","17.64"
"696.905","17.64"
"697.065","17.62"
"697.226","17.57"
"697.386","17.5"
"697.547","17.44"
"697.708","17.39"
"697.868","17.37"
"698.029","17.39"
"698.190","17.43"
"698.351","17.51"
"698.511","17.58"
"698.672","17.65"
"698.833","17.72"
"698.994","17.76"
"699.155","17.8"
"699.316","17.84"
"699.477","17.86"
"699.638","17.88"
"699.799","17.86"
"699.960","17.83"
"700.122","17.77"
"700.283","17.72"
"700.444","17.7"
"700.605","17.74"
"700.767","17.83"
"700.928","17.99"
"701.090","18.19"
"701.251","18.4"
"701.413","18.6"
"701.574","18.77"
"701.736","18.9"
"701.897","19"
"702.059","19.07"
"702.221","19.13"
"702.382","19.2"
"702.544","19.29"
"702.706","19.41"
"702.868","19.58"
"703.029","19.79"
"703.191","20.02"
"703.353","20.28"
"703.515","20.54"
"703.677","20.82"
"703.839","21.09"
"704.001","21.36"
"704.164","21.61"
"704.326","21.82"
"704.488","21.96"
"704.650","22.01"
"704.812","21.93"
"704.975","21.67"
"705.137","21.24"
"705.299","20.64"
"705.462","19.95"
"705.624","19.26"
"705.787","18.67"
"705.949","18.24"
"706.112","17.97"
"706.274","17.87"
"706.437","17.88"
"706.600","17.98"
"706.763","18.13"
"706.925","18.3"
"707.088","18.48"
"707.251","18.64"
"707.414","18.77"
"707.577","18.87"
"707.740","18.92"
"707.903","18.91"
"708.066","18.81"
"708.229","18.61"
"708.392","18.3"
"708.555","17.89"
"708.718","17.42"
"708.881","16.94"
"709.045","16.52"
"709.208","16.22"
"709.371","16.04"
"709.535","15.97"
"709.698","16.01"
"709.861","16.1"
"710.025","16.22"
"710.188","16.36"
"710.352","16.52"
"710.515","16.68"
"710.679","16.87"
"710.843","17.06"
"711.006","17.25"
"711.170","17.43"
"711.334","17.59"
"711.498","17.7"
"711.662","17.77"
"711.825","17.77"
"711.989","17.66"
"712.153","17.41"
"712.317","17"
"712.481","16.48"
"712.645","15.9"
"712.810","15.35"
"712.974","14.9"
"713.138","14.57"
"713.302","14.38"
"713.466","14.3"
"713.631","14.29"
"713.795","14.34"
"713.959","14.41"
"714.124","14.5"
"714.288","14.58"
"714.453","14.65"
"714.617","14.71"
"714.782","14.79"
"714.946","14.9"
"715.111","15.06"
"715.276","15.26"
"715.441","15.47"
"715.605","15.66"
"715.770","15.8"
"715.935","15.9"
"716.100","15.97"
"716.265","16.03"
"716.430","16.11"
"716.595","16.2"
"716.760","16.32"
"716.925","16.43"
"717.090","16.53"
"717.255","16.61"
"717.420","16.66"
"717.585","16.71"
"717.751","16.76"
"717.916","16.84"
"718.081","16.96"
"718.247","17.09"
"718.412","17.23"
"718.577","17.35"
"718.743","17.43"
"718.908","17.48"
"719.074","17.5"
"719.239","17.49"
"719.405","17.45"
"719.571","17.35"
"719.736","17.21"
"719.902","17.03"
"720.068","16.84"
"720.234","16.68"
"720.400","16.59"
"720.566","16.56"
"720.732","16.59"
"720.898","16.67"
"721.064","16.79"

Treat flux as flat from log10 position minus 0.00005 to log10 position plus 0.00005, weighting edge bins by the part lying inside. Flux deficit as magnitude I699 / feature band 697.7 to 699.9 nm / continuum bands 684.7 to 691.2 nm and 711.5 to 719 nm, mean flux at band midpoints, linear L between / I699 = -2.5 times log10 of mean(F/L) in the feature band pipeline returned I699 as -0.23 mag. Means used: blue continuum 13.2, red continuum 16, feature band 17.7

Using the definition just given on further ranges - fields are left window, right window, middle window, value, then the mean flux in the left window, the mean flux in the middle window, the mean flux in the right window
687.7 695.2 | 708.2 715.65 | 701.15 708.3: -0.244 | 14.7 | 19.6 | 16.1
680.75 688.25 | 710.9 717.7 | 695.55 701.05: -0.220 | 13.1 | 17.6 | 15.9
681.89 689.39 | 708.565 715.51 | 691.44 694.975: -0.133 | 13.1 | 15.8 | 16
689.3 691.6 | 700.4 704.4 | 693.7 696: -0.080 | 13.8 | 17.1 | 19.5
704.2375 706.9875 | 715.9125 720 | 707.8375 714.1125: 0.121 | 19.8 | 16.5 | 16.8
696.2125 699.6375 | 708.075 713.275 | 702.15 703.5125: -0.140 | 17.6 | 19.7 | 16.8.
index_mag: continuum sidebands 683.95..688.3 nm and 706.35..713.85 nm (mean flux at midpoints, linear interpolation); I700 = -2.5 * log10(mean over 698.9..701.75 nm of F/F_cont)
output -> -0.17 mag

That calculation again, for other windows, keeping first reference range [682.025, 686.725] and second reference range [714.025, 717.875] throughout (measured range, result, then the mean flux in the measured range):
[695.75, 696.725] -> -0.24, 17.5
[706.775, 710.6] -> -0.16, 17.5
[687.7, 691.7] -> -0.02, 13.6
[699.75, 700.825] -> -0.23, 17.8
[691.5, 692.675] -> -0.06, 14.4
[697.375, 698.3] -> -0.22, 17.4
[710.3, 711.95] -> -0.13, 17.3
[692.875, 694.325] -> -0.19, 16.4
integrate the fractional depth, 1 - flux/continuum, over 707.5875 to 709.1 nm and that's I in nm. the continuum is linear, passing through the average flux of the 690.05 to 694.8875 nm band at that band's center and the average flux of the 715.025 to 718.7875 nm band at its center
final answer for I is -0.20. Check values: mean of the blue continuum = 15.2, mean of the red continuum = 16.4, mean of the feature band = 18.1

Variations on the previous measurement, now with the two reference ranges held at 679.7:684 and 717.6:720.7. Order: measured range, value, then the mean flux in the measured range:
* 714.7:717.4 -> 0.15 nm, 15.8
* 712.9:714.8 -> 0.23 nm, 14.5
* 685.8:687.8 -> 0.11 nm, 12.9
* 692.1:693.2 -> -0.06 nm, 15.1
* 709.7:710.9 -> -0.03 nm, 16.5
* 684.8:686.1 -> 0.08 nm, 12.7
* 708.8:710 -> -0.01 nm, 16.2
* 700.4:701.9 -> -0.31 nm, 18.3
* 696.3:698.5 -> -0.40 nm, 17.5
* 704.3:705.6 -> -0.48 nm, 21.3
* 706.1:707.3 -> -0.18 nm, 18.2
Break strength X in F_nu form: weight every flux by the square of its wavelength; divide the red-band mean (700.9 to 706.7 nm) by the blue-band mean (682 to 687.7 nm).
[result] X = 1.60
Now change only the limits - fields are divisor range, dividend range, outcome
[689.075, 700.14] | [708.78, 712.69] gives 1.09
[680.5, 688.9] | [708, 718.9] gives 1.35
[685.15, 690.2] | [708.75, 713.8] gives 1.33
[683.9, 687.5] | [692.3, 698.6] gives 1.35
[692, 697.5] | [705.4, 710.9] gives 1.10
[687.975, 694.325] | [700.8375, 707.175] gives 1.41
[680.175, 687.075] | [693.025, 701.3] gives 1.39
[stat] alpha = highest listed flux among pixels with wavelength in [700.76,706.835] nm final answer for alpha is 22.01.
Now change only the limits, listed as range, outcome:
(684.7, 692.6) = 15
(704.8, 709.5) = 21.93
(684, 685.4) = 13.22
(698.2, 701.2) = 18.19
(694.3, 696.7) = 17.6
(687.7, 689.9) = 13.58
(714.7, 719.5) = 17.5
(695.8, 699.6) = 17.86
